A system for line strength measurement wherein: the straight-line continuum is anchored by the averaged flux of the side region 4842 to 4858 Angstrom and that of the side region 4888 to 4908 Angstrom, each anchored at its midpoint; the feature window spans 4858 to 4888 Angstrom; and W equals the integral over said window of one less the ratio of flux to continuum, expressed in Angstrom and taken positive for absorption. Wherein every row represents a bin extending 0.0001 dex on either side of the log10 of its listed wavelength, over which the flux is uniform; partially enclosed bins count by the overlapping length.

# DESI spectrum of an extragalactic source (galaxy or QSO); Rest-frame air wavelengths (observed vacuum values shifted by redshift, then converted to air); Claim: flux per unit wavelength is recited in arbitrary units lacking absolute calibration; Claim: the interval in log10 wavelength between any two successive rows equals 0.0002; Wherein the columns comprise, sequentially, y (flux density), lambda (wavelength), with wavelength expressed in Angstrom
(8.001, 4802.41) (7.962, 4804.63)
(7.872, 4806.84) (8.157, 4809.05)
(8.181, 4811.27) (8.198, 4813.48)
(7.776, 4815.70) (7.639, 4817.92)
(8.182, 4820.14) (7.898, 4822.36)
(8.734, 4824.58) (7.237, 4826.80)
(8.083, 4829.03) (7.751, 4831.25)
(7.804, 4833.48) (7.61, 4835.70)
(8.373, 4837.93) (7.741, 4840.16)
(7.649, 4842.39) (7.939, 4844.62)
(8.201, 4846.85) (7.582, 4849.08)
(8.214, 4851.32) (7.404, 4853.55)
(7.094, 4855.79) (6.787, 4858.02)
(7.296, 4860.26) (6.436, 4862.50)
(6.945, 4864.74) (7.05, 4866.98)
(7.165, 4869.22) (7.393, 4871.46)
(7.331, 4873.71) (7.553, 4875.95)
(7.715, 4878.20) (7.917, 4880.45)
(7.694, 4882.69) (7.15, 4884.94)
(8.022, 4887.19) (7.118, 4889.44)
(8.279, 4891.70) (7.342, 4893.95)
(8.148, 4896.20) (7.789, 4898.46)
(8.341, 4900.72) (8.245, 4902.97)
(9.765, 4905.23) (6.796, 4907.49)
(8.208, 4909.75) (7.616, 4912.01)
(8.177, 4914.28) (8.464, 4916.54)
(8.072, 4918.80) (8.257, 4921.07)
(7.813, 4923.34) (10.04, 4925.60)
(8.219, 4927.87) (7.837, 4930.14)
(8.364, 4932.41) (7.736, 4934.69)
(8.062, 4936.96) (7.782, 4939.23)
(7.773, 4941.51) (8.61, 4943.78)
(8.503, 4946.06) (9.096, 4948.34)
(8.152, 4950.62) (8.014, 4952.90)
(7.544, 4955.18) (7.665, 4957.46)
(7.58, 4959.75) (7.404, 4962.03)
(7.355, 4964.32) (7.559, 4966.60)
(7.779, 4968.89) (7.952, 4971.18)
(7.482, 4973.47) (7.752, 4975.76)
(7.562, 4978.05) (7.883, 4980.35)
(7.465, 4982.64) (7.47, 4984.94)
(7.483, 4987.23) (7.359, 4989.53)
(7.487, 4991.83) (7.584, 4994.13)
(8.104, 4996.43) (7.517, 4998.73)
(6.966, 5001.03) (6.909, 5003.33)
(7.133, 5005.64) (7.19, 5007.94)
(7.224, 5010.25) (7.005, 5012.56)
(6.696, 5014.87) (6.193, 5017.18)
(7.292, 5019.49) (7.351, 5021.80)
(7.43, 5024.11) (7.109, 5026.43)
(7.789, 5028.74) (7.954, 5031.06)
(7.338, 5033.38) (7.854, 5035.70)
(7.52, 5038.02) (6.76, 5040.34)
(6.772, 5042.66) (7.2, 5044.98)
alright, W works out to 1.9 Angstrom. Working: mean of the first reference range 7.67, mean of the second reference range 8.02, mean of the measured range 7.33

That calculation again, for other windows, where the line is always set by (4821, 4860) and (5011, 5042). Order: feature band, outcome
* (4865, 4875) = 0.6 Angstrom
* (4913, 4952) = -4.1 Angstrom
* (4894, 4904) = -0.6 Angstrom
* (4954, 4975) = -0.5 Angstrom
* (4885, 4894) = 0.0 Angstrom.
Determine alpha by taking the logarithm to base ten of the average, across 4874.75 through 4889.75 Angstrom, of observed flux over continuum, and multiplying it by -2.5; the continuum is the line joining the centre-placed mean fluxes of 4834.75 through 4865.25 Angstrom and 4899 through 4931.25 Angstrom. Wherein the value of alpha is 0.04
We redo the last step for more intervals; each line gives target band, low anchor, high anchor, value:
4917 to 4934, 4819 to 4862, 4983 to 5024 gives -0.12 mag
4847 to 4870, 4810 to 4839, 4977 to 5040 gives 0.09 mag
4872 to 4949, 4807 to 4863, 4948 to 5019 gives -0.06 mag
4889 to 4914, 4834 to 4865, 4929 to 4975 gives -0.04 mag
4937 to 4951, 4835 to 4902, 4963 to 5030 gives -0.12 mag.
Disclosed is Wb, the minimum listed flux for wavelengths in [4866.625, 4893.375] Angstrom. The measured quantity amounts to 7.05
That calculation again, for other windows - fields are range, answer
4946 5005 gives 6.909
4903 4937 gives 6.796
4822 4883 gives 6.436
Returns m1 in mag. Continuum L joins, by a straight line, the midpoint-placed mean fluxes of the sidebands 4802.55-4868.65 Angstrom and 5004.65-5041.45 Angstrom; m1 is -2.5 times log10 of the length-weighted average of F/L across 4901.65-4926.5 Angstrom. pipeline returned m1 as -0.11 mag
